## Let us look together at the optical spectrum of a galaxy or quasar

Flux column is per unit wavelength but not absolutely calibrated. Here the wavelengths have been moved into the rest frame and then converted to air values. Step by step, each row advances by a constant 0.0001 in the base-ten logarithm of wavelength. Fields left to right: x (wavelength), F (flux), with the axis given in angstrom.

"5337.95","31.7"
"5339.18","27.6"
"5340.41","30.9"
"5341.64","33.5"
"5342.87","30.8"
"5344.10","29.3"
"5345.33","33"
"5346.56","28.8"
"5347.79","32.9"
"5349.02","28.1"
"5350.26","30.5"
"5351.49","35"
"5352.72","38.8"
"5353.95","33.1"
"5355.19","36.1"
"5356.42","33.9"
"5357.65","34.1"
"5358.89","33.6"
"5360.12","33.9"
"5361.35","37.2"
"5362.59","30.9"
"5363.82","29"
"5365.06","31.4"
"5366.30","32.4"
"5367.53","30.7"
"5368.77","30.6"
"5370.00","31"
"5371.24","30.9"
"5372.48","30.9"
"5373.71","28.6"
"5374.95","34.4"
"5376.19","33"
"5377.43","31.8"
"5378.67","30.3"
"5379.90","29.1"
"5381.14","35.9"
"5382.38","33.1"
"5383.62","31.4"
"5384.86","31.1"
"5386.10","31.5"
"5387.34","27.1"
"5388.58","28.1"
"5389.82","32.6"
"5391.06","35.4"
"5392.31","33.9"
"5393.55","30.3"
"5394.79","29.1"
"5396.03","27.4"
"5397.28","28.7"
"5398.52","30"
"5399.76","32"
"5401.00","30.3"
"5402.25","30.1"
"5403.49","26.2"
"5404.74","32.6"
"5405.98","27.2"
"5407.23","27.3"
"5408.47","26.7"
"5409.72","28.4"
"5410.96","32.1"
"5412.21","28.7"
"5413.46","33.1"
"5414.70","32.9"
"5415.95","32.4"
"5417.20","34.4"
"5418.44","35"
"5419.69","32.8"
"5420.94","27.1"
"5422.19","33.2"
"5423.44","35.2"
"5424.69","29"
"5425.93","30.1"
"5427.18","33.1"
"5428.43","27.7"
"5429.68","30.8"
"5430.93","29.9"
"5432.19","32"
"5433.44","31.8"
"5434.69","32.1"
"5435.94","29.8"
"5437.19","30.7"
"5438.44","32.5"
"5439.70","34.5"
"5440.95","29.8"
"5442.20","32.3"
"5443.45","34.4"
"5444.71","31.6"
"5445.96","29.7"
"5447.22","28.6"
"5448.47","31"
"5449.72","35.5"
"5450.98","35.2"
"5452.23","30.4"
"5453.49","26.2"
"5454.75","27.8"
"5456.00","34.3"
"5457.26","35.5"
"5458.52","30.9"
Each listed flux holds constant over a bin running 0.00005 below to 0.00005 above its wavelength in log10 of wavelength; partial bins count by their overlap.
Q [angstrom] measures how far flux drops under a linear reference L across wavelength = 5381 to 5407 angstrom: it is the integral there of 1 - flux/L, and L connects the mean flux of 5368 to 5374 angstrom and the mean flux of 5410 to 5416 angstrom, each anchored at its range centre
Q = 0.5 angstrom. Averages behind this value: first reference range 30.5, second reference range 31.6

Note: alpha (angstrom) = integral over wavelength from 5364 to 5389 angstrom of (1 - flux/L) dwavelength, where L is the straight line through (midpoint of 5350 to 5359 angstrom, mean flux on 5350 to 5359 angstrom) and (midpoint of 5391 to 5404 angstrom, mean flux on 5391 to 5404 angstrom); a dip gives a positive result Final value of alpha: 0.9 angstrom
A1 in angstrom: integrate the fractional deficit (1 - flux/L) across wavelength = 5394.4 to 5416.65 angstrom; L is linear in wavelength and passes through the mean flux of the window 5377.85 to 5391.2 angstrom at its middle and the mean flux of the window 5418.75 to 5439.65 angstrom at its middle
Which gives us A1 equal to 1.1 angstrom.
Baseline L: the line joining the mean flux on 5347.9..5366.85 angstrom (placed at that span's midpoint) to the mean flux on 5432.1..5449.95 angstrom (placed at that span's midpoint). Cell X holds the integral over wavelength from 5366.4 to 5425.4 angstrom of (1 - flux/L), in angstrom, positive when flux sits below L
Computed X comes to 2.8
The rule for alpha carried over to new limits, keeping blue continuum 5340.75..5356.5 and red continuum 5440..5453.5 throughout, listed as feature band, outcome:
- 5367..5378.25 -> 0.35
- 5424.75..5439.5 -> 0.37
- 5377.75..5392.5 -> 0.29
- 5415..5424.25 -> -0.26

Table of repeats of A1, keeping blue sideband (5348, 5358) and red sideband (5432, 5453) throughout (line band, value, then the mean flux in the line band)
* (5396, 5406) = 0.9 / 29.6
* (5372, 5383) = 0.4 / 31.9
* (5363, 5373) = 0.7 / 30.9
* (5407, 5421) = 0.5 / 31.2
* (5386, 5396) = 0.6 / 30.8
